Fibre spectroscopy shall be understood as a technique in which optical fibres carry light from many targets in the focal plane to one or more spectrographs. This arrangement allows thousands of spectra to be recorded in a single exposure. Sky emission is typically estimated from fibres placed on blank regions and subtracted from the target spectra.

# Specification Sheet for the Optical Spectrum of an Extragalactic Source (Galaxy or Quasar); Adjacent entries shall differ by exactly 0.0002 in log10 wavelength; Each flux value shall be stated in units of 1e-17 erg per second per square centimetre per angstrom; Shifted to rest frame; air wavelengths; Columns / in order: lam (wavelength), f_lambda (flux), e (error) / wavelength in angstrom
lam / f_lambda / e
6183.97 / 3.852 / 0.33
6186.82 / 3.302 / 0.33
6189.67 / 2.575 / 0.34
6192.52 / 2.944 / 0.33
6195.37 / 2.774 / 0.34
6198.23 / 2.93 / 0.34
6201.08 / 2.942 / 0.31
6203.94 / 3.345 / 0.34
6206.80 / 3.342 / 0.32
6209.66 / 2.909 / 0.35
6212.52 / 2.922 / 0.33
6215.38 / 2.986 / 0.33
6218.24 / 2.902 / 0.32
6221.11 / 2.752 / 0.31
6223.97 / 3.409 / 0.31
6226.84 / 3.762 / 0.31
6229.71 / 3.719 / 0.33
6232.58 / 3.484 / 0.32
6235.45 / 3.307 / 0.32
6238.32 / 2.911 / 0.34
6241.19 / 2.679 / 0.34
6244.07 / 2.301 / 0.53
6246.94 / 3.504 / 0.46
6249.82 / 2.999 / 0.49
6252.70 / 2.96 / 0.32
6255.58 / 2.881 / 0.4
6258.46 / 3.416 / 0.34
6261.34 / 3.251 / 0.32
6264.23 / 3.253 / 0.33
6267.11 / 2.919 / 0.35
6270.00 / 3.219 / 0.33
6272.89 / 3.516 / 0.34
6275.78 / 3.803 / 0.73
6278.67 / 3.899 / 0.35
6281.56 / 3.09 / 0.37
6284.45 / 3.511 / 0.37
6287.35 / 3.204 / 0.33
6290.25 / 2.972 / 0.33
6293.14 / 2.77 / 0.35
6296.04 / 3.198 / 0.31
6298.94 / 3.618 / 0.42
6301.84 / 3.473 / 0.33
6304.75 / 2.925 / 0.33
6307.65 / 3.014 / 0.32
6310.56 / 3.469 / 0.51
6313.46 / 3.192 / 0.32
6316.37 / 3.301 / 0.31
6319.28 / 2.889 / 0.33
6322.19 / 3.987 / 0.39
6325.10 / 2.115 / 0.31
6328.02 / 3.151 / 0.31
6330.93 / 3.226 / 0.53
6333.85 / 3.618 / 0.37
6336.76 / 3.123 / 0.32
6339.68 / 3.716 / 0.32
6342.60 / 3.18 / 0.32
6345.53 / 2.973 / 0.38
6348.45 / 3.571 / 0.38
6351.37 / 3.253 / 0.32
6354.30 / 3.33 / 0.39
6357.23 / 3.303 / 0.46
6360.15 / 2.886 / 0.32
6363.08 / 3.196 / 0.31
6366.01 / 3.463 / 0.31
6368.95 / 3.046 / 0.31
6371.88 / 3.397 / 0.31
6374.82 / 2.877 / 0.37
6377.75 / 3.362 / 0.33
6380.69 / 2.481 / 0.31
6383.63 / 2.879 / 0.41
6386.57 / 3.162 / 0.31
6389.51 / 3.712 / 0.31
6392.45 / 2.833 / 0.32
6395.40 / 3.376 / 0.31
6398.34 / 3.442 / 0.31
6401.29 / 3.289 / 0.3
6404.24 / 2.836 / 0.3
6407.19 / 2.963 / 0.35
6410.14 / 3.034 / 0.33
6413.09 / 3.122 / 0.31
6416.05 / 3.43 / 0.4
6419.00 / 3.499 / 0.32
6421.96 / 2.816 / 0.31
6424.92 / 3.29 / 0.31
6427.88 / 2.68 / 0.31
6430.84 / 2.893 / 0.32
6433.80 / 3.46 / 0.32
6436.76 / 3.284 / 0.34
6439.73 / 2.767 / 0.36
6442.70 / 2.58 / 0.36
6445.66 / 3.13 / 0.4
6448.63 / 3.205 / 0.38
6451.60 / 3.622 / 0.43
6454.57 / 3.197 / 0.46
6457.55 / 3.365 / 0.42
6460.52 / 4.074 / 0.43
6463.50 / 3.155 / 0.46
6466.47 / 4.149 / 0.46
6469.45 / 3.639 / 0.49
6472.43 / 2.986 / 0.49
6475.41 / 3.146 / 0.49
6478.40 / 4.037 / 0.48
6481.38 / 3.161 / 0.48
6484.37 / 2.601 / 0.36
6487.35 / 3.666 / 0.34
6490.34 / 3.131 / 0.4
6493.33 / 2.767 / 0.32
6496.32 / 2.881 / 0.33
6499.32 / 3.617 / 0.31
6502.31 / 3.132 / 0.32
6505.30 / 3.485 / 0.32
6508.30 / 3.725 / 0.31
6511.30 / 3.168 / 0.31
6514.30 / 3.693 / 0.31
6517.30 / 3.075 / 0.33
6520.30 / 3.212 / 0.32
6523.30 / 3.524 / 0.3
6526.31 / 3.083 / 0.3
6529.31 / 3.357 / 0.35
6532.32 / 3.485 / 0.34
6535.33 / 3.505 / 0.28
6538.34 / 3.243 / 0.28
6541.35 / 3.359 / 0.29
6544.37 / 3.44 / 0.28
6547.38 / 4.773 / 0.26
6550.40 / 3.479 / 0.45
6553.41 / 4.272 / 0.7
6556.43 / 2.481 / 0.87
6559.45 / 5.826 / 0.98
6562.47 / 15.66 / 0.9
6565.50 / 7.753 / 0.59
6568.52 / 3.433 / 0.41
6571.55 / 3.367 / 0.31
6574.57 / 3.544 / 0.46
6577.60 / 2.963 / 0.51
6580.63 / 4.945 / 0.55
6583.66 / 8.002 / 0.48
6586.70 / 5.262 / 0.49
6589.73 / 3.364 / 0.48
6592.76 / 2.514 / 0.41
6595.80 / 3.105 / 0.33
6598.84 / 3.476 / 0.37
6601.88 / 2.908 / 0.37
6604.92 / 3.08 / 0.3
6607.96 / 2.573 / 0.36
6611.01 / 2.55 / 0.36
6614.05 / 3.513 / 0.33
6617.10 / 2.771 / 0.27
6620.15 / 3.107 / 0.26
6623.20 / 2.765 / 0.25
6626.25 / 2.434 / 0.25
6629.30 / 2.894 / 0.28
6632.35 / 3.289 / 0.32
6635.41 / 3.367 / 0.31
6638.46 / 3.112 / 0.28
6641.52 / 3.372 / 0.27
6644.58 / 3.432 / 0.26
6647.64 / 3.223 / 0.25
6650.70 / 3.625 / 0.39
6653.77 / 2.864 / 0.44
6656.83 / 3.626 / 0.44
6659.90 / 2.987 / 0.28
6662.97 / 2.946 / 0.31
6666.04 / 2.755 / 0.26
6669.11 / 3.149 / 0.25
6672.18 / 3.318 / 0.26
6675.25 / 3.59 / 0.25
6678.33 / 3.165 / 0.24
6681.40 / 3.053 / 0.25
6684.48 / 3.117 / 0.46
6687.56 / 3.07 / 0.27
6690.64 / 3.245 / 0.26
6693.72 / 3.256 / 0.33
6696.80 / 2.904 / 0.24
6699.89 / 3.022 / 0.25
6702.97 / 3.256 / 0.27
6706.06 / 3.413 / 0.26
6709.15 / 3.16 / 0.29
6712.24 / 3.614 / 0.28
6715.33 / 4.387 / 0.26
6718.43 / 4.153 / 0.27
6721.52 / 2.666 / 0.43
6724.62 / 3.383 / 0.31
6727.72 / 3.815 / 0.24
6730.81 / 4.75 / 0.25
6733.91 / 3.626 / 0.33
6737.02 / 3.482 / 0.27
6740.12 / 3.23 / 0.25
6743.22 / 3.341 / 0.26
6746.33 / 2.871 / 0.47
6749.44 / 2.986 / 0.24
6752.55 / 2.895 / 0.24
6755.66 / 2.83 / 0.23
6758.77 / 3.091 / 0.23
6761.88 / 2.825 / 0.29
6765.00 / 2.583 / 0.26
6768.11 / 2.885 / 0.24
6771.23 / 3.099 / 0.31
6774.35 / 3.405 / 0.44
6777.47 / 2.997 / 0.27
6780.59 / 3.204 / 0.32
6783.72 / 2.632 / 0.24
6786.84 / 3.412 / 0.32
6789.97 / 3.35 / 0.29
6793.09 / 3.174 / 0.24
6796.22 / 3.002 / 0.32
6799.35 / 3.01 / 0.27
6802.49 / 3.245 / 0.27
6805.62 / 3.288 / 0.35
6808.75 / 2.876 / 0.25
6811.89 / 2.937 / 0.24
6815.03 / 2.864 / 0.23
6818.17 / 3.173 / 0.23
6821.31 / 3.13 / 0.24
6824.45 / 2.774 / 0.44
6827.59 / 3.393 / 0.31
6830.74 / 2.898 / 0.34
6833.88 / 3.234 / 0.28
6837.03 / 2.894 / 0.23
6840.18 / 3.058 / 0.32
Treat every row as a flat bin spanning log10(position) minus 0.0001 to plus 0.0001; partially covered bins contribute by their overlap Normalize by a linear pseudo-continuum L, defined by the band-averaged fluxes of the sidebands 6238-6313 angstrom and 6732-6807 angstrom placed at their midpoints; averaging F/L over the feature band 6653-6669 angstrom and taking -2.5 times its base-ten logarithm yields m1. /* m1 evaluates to 0.03 mag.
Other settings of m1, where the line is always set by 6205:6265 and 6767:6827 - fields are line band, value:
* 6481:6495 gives 0.02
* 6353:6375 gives -0.03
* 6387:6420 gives -0.04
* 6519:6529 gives -0.06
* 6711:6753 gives -0.14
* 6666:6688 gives -0.03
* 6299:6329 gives -0.02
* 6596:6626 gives 0.05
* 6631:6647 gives -0.07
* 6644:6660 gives -0.07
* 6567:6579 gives -0.08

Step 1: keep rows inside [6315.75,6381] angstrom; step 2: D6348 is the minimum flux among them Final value 2.115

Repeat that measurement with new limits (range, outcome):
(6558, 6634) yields 2.434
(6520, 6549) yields 3.083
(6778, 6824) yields 2.632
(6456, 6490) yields 2.601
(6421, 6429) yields 2.68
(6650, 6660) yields 2.864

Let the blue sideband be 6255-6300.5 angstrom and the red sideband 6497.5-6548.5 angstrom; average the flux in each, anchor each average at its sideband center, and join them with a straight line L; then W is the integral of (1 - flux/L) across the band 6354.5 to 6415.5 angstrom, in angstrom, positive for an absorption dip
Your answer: 4.0 angstrom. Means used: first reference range 3.29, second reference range 3.45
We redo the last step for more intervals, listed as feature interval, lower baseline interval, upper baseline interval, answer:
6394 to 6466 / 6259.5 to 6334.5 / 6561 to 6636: 8.44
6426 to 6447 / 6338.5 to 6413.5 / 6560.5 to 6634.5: 2.83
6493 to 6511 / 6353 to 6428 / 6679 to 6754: -0.40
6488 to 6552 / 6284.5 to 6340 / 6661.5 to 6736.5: -1.91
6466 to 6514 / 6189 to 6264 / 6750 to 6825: -4.15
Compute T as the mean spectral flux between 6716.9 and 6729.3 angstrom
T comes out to 3.51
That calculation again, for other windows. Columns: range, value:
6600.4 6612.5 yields 2.78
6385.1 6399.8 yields 3.31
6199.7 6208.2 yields 3.21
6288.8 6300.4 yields 3.14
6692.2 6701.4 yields 3.06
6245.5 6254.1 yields 3.16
